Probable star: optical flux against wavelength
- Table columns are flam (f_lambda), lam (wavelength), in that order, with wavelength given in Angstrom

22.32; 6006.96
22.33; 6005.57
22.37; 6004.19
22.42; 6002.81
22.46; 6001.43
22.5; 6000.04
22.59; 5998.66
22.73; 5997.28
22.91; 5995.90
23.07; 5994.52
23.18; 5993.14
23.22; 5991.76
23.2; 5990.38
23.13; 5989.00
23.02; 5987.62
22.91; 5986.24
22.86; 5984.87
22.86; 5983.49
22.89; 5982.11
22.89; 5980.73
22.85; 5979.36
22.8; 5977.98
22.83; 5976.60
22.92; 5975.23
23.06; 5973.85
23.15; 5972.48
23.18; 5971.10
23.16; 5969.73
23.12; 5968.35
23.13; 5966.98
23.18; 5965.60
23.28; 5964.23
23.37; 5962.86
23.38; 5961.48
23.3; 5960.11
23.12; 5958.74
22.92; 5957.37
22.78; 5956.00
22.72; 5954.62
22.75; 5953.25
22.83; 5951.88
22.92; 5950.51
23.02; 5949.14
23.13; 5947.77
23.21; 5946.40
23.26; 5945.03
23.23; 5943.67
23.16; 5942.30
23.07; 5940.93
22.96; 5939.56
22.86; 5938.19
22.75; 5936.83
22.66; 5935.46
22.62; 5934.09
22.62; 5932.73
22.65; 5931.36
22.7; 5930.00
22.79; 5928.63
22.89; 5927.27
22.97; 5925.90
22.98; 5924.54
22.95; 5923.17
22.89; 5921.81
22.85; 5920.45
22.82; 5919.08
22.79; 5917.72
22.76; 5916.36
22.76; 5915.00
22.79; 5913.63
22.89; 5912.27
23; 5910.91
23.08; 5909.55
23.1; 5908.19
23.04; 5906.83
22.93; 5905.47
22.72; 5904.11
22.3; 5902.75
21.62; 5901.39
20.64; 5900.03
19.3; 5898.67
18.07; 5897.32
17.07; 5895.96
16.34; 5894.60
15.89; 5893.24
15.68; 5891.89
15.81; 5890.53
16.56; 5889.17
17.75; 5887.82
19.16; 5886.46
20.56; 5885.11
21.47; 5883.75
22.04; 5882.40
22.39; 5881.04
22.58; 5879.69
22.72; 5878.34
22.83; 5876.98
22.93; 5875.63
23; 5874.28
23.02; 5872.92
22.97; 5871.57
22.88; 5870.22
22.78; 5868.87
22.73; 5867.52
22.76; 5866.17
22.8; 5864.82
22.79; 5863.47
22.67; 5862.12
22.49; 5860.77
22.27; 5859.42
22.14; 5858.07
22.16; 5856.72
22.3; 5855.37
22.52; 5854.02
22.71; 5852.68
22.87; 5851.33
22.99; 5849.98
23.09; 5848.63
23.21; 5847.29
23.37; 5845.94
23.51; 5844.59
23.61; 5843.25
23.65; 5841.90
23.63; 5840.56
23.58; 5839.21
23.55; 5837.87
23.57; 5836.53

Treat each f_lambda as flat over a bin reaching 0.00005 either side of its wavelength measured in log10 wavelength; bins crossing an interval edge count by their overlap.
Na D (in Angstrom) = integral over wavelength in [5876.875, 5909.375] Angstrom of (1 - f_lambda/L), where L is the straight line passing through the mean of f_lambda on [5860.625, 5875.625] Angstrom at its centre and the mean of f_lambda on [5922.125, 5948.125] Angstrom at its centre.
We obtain 3.9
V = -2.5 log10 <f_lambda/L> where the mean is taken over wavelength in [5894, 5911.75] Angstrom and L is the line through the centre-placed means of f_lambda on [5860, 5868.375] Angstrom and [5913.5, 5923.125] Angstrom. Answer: 0.086 mag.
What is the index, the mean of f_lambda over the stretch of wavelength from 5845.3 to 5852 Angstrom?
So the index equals 23.1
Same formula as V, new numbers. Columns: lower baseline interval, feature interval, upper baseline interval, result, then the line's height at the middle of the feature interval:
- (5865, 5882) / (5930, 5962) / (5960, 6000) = 0.00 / 23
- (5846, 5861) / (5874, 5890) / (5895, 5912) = 0.04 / 21.9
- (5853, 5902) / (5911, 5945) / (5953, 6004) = -0.04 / 22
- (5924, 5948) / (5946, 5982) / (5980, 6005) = -0.01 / 22.9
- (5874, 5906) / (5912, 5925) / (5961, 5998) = -0.09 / 21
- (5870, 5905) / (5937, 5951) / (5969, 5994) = -0.06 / 21.9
